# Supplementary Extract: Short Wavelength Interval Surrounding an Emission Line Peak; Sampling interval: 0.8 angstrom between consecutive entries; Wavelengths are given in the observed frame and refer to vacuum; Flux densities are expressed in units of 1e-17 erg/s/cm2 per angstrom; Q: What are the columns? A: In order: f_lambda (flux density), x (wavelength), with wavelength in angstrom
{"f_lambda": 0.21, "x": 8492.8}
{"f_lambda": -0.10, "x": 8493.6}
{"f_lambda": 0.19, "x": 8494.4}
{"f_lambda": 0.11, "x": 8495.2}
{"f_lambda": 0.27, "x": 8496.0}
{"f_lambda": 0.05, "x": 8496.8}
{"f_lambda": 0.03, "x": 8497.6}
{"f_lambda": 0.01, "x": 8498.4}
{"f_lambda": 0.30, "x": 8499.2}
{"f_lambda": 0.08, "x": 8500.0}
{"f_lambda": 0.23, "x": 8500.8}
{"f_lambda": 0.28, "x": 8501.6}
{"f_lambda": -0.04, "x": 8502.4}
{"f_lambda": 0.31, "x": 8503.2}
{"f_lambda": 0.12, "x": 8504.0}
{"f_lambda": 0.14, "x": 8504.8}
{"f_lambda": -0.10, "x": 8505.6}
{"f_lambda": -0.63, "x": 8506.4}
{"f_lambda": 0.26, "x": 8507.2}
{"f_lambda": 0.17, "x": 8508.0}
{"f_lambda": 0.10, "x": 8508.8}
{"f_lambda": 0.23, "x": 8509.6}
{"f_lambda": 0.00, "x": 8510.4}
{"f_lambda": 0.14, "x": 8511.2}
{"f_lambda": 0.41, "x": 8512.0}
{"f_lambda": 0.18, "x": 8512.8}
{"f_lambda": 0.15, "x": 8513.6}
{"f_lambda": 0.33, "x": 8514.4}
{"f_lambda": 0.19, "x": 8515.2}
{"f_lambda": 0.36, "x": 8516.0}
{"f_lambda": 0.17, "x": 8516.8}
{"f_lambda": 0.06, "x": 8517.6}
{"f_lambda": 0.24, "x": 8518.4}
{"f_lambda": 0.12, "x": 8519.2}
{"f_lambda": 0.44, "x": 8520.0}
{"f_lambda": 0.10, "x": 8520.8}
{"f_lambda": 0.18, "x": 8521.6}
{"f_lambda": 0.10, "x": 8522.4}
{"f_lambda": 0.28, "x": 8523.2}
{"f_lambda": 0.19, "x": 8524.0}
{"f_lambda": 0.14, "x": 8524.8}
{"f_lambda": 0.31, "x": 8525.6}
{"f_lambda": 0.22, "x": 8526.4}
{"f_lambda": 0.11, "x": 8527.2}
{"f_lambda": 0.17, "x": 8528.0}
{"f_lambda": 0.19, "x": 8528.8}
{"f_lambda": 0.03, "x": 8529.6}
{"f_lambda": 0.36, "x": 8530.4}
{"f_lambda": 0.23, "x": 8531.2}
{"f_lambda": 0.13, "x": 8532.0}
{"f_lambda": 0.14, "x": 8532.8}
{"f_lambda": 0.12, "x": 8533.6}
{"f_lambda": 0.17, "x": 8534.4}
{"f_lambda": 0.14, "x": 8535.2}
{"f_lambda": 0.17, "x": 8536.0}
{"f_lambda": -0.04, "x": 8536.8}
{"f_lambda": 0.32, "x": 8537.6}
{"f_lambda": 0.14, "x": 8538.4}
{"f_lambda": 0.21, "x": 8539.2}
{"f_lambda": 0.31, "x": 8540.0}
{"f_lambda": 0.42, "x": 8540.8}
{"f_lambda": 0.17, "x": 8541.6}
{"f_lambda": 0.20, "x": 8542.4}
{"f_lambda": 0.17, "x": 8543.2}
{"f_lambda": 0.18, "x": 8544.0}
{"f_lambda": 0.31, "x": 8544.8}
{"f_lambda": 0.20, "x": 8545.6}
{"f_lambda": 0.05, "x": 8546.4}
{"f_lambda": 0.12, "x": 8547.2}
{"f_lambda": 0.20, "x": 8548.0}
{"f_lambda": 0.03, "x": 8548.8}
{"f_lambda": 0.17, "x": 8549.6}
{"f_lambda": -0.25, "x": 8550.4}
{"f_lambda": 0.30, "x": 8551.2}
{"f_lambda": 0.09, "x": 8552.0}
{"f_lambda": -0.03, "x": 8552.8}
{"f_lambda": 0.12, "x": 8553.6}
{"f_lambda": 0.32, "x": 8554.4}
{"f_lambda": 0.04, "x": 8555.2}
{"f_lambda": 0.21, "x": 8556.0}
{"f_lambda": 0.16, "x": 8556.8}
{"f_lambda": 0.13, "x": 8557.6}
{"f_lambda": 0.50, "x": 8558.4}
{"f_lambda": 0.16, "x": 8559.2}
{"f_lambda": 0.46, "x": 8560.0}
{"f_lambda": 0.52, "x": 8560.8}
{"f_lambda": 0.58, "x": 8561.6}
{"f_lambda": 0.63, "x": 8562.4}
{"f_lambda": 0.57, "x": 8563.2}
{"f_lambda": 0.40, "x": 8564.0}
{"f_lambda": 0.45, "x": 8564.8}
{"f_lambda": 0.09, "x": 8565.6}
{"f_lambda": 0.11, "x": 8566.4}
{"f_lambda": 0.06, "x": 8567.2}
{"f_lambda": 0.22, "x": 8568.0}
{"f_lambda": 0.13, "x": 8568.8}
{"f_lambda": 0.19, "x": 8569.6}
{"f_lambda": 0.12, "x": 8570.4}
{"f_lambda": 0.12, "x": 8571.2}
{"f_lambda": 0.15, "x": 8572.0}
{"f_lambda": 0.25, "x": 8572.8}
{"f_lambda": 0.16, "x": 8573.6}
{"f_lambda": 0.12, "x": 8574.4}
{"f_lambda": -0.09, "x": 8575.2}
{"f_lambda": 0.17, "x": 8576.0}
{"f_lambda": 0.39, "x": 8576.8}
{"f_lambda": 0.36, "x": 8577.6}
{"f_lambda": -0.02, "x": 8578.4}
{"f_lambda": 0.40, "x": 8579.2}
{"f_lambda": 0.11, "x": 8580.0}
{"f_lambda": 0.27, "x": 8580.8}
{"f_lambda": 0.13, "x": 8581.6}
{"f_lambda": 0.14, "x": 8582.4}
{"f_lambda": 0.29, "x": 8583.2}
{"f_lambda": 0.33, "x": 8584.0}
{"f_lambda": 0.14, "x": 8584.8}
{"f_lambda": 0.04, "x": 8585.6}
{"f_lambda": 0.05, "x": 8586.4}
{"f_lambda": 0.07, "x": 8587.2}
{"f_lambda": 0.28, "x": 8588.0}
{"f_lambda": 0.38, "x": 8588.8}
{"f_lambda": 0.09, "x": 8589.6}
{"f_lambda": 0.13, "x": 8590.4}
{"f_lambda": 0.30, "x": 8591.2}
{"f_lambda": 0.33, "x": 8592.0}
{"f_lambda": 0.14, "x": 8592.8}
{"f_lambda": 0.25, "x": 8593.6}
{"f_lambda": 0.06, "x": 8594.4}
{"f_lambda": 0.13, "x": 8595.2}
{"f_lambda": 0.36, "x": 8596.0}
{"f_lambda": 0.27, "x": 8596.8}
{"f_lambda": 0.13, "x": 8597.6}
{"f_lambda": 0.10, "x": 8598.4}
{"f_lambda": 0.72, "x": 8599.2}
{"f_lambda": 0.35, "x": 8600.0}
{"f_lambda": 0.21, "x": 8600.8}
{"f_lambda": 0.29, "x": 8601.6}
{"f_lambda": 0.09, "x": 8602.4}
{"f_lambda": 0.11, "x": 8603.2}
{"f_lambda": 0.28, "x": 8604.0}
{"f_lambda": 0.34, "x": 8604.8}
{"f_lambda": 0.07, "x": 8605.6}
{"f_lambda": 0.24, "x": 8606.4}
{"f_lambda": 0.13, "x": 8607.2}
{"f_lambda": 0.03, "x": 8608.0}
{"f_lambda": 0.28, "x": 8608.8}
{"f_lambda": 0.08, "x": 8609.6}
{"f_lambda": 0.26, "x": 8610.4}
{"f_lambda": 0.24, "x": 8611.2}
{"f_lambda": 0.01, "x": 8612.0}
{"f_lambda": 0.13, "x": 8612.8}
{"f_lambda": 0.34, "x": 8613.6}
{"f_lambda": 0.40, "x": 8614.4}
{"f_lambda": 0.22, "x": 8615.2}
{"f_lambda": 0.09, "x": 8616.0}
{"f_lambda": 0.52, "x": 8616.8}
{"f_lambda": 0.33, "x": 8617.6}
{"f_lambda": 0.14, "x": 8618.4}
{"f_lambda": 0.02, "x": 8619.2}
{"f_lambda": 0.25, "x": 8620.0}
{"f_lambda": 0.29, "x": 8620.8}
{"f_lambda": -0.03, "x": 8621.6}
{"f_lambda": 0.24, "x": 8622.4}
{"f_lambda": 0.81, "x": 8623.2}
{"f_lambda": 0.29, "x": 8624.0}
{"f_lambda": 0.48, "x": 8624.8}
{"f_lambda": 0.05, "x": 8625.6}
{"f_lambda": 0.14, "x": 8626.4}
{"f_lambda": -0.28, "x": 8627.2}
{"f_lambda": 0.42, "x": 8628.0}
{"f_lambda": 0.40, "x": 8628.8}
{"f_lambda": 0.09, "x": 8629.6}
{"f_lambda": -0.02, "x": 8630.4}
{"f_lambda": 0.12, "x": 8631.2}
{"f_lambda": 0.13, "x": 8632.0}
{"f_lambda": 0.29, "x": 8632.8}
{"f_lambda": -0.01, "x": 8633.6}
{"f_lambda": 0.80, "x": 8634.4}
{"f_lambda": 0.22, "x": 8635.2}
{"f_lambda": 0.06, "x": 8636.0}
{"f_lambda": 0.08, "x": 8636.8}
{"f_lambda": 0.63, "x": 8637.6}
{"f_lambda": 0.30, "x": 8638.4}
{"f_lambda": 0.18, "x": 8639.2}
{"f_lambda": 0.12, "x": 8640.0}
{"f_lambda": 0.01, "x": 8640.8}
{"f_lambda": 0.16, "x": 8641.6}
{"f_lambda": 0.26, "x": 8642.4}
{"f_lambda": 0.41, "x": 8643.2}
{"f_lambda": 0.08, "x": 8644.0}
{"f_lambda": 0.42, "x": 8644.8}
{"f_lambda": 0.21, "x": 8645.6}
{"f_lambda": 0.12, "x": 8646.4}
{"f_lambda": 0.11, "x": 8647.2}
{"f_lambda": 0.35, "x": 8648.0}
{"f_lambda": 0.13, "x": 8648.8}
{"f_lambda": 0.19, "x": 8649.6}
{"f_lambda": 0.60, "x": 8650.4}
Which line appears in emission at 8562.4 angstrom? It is H-gamma 4340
